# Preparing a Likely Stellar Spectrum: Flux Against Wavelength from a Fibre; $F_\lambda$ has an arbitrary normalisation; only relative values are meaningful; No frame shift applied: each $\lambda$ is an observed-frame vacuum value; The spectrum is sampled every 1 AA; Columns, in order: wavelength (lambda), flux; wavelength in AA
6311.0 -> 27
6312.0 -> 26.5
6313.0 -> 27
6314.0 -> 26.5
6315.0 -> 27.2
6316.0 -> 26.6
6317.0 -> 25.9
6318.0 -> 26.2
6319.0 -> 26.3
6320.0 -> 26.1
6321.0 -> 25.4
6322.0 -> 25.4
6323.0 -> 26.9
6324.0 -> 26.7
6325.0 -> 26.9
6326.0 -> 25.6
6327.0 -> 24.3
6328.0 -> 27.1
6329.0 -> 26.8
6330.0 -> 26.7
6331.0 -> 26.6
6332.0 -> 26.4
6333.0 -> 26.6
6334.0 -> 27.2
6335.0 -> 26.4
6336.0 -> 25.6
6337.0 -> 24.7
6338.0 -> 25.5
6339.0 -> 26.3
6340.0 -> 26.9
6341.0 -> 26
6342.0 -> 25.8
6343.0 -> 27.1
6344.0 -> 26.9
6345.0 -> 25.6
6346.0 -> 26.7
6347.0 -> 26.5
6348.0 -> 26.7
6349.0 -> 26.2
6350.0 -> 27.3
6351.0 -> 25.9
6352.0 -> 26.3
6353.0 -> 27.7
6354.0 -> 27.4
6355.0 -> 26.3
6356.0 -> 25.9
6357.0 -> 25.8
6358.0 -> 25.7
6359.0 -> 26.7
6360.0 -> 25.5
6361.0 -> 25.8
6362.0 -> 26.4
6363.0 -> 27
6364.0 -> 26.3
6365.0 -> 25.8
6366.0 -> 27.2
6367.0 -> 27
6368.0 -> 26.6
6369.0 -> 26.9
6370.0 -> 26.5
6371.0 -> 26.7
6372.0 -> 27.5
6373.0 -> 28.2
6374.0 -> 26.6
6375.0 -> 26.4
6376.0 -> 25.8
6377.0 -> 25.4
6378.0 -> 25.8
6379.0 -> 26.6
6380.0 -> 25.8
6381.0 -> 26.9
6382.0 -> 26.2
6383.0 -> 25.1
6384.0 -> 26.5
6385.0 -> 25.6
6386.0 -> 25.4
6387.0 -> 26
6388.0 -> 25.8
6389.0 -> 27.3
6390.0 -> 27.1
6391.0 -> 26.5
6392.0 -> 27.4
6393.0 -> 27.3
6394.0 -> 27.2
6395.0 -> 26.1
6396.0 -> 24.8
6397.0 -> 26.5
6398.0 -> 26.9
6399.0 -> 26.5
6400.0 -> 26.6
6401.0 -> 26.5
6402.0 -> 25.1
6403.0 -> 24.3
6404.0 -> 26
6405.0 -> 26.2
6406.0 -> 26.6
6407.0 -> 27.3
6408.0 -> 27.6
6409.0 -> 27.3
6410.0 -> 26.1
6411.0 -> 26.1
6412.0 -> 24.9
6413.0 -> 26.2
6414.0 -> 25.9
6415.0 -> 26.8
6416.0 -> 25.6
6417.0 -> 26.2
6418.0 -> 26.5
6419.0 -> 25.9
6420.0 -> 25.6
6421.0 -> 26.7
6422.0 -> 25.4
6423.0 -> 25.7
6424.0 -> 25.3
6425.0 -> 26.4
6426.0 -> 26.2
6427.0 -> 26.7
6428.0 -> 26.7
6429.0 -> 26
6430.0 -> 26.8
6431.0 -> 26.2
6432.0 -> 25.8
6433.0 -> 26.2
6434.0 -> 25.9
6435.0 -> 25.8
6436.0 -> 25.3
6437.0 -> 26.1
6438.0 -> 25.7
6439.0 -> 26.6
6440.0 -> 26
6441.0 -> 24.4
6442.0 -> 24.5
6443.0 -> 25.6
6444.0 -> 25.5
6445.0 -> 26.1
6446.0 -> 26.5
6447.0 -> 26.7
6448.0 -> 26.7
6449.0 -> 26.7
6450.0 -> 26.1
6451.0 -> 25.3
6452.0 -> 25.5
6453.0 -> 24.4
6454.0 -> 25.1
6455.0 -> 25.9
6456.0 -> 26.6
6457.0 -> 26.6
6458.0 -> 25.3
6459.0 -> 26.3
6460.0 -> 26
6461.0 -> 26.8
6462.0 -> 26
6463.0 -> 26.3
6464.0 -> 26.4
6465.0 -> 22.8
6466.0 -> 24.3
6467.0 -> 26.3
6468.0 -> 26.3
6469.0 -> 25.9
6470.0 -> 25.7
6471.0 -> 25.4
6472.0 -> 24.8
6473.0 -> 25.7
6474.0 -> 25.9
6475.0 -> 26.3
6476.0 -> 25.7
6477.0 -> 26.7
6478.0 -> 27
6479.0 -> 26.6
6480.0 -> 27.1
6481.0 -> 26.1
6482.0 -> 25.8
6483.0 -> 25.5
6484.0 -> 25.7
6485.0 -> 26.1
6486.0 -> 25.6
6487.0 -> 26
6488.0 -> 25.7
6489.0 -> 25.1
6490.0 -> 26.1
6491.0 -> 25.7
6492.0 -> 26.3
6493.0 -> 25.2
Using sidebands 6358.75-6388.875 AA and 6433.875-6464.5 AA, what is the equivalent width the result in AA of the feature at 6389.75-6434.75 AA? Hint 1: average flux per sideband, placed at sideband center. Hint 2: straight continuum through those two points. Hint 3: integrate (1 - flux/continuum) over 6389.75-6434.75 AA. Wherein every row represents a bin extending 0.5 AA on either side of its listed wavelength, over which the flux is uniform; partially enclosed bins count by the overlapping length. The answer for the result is -0.24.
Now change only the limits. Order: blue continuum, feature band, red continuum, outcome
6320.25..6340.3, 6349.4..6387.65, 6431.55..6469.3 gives -0.5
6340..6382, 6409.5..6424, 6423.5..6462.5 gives 0.1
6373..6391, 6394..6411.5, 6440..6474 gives -0.1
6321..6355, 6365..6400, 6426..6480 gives -0.4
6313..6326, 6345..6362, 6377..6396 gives 0.0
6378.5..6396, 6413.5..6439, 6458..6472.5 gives -0.1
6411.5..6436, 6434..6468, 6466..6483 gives 0.3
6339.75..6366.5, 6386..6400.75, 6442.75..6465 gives -0.2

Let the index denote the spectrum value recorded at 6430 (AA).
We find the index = 26.8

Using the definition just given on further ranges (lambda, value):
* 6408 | 27.6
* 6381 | 26.9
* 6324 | 26.7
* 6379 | 26.6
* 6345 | 25.6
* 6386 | 25.4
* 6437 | 26.1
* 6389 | 27.3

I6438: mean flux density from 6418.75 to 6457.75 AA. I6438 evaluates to 25.9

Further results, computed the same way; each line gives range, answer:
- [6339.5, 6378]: 26.5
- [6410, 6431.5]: 26.1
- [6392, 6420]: 26.3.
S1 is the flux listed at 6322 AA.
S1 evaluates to 25.4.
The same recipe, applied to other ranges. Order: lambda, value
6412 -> 24.9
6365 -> 25.8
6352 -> 26.3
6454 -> 25.1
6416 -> 25.6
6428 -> 26.7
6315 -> 27.2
